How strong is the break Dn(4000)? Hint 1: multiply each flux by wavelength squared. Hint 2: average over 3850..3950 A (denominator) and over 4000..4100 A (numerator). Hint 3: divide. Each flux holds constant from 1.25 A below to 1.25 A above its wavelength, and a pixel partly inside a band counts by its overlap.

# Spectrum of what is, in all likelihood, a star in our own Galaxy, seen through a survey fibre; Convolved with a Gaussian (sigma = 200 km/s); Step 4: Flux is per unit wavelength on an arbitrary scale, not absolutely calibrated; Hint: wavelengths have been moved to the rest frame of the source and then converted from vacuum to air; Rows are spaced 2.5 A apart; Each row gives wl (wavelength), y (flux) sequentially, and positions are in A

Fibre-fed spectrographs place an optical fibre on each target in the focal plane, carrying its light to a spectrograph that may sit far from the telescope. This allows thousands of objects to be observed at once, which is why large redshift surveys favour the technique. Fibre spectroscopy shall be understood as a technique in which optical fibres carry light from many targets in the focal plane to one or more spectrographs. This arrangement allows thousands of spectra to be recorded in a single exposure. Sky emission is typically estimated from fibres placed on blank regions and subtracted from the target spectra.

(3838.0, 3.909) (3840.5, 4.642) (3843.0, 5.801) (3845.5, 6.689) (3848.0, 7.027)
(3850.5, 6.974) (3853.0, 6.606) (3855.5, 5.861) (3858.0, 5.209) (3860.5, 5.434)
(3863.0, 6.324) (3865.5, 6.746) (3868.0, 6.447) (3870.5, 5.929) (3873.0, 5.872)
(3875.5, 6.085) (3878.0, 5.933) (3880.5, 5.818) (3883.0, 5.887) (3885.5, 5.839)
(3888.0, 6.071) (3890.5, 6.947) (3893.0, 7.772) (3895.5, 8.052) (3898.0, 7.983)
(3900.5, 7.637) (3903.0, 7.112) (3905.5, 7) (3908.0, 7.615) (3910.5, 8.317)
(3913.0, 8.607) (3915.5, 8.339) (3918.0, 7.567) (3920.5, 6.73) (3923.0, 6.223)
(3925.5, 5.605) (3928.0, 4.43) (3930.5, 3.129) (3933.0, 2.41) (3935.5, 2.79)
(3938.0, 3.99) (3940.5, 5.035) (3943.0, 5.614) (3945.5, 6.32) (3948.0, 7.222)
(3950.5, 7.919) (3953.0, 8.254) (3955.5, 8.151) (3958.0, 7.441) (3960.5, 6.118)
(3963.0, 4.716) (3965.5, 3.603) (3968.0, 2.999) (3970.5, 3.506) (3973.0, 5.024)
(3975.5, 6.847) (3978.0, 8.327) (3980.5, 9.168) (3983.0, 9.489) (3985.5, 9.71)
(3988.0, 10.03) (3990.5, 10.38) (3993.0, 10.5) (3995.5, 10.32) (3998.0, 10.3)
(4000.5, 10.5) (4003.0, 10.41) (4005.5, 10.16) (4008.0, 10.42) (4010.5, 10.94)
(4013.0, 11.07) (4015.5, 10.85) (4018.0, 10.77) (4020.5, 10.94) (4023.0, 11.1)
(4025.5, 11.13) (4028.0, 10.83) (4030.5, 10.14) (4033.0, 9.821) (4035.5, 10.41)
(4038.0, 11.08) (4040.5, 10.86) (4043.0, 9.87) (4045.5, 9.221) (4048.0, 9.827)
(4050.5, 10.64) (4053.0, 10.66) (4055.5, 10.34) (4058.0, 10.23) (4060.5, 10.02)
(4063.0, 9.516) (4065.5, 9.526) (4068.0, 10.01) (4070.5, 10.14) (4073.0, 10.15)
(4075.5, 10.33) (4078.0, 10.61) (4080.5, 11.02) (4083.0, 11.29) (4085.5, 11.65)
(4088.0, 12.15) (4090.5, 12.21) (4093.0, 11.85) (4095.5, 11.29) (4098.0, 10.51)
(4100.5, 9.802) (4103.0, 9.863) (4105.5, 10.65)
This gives 1.83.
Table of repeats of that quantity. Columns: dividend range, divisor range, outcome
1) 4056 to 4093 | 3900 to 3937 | 1.87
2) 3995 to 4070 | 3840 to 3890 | 1.86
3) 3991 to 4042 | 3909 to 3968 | 1.85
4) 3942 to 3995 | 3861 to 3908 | 1.14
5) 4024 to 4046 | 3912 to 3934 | 1.87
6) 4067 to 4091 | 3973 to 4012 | 1.18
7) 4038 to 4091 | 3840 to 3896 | 1.85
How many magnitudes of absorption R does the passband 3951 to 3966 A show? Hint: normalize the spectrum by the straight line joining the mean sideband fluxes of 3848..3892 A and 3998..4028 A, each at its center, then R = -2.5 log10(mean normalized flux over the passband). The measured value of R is 0.332 mag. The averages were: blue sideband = 6.15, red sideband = 10.7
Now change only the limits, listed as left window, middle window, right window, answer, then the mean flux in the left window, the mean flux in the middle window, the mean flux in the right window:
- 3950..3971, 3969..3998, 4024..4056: -0.17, 5.87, 8.51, 10.4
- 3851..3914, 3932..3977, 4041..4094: 0.44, 6.68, 5.48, 10.5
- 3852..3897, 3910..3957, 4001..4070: 0.26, 6.28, 6.11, 10.4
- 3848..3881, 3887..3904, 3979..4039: -0.05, 6.14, 7.39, 10.4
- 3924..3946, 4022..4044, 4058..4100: -0.22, 4.32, 10.6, 10.7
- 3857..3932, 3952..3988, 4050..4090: 0.22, 6.55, 6.77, 10.5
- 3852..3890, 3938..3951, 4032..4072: 0.25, 6.02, 6.1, 10.1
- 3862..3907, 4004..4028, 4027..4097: -0.14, 6.64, 10.8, 10.6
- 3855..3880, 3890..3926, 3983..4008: -0.03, 5.98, 7.48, 10.2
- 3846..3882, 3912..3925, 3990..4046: 0.05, 6.17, 7.36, 10.5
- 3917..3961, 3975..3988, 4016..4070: -0.17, 5.82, 8.94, 10.3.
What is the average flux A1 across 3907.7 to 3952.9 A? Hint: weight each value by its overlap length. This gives 6.02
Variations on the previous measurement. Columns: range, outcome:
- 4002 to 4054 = 10.5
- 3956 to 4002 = 7.74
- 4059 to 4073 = 9.88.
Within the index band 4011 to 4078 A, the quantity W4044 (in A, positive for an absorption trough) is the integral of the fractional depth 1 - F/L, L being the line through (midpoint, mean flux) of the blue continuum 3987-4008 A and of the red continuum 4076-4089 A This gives 2.9 A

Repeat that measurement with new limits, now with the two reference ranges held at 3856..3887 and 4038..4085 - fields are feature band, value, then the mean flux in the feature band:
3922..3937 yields 6.6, 4.06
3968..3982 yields 3.4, 6.31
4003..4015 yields -2.0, 10.6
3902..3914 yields -1.6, 7.72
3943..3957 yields 0.6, 7.4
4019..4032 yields -1.9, 10.8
